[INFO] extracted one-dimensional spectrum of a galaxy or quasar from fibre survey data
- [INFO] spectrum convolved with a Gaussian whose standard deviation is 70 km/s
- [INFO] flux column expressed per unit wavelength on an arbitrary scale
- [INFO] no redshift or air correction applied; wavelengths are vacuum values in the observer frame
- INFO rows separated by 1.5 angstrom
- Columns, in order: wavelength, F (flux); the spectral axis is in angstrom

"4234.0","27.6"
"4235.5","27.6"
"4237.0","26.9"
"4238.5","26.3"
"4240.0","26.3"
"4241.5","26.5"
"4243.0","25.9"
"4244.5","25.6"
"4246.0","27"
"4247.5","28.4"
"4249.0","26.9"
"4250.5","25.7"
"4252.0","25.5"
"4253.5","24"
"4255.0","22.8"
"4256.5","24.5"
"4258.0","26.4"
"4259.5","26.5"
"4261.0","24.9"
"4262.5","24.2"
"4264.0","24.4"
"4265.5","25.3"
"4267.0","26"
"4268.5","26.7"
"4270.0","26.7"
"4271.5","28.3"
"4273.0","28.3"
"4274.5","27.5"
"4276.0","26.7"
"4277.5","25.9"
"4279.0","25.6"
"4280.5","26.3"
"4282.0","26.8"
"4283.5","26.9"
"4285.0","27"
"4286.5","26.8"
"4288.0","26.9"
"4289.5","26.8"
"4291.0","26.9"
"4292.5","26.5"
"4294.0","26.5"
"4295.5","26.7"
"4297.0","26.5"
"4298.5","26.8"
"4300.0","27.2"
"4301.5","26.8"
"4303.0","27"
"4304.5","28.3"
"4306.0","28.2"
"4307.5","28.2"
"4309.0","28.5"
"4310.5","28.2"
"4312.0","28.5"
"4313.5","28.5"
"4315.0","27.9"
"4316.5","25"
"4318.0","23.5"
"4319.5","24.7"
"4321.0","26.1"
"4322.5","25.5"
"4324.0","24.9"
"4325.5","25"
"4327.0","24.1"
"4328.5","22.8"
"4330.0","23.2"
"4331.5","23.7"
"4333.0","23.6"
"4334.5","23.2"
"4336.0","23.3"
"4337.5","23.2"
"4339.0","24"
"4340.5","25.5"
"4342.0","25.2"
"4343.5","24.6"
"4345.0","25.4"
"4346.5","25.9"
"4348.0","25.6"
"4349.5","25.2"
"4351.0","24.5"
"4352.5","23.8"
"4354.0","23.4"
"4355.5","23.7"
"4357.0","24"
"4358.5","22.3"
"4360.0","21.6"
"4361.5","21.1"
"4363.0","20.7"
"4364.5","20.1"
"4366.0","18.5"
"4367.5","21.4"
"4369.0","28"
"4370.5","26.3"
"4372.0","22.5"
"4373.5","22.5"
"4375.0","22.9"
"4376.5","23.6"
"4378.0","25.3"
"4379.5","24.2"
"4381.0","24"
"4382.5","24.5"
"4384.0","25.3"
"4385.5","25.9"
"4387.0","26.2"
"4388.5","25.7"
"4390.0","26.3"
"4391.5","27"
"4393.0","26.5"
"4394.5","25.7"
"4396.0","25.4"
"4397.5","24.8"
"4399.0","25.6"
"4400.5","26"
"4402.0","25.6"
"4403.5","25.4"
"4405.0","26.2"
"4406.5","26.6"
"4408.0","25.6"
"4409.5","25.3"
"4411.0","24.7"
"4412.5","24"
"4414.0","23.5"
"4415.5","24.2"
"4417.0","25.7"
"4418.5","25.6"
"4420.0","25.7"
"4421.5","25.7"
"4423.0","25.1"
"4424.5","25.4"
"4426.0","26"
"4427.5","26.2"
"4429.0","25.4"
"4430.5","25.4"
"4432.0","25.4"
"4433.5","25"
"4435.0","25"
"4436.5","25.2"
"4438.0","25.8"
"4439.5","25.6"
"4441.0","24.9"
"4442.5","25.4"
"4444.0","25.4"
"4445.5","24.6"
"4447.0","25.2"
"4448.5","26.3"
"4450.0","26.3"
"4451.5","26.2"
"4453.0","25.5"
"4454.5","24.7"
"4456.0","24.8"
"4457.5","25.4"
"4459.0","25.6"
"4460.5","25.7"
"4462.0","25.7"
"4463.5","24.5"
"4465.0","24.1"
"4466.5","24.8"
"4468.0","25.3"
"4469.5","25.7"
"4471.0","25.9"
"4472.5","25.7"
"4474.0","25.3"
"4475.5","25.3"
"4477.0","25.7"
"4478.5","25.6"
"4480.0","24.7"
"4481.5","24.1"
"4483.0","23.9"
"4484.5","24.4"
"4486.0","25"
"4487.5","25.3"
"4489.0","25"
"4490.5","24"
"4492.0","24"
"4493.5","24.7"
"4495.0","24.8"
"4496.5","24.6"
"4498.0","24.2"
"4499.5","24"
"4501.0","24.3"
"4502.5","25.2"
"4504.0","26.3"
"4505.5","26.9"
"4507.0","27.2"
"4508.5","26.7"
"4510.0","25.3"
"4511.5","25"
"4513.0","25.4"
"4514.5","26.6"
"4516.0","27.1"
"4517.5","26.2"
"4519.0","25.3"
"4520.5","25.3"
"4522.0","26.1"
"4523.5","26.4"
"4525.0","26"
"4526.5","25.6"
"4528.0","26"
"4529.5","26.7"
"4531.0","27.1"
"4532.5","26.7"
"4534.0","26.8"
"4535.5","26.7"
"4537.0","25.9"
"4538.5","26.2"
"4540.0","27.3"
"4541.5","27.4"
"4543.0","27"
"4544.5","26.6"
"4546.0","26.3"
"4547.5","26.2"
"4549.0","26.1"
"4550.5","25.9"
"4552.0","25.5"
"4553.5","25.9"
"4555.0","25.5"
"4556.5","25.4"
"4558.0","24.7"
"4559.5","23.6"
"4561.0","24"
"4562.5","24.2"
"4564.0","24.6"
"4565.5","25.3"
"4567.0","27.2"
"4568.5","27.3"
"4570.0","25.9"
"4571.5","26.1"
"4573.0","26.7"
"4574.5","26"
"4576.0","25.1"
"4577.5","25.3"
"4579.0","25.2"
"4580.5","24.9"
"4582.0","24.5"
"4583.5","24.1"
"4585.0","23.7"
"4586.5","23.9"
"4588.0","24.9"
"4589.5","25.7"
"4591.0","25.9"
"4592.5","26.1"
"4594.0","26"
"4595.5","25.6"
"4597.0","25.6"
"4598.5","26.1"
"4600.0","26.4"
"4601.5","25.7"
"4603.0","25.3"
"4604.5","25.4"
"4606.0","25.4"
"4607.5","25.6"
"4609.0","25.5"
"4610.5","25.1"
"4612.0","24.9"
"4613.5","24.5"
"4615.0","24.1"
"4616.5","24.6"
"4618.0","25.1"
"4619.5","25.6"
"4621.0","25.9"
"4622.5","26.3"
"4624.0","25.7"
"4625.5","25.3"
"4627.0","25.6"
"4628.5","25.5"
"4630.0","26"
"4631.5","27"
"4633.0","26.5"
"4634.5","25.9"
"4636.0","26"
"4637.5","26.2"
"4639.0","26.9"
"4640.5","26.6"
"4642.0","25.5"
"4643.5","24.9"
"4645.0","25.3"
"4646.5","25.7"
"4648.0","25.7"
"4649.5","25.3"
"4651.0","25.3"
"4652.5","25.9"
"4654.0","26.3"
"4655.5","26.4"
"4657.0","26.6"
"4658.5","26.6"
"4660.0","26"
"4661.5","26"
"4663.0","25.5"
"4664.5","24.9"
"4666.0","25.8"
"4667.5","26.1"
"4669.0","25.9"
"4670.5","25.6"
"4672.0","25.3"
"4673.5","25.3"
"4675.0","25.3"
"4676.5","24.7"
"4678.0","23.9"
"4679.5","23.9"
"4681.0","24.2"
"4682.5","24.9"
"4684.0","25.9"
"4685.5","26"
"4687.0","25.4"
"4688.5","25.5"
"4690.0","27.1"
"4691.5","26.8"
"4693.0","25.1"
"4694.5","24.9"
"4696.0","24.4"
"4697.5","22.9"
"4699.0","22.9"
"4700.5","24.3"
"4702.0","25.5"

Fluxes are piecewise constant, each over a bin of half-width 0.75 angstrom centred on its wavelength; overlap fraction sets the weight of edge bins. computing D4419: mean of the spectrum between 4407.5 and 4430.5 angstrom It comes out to 25.2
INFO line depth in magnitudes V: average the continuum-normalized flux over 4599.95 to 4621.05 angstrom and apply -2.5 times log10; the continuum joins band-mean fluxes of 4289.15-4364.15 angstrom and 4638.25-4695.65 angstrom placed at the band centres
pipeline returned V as 0.01 mag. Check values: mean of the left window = 25.2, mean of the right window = 25.6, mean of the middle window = 25.2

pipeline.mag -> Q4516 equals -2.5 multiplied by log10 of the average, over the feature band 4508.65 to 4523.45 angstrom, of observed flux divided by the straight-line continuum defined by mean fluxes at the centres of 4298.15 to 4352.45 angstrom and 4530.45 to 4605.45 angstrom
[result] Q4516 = -0.008 mag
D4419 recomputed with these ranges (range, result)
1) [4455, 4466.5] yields 25.1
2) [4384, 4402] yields 25.9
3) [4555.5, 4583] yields 25.3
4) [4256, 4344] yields 26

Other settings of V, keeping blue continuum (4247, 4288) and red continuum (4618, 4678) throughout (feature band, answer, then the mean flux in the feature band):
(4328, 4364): 0.10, 23.7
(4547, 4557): 0.00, 25.8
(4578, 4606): 0.02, 25.3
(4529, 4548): -0.03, 26.7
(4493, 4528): 0.01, 25.6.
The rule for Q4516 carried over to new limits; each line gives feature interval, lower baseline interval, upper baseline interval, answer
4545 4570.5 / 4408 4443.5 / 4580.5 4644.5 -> 0.00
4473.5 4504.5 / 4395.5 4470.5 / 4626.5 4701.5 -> 0.03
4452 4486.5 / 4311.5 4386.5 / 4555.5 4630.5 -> -0.02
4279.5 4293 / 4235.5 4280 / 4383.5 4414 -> -0.03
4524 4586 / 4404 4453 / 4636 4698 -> -0.01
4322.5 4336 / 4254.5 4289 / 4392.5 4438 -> 0.09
